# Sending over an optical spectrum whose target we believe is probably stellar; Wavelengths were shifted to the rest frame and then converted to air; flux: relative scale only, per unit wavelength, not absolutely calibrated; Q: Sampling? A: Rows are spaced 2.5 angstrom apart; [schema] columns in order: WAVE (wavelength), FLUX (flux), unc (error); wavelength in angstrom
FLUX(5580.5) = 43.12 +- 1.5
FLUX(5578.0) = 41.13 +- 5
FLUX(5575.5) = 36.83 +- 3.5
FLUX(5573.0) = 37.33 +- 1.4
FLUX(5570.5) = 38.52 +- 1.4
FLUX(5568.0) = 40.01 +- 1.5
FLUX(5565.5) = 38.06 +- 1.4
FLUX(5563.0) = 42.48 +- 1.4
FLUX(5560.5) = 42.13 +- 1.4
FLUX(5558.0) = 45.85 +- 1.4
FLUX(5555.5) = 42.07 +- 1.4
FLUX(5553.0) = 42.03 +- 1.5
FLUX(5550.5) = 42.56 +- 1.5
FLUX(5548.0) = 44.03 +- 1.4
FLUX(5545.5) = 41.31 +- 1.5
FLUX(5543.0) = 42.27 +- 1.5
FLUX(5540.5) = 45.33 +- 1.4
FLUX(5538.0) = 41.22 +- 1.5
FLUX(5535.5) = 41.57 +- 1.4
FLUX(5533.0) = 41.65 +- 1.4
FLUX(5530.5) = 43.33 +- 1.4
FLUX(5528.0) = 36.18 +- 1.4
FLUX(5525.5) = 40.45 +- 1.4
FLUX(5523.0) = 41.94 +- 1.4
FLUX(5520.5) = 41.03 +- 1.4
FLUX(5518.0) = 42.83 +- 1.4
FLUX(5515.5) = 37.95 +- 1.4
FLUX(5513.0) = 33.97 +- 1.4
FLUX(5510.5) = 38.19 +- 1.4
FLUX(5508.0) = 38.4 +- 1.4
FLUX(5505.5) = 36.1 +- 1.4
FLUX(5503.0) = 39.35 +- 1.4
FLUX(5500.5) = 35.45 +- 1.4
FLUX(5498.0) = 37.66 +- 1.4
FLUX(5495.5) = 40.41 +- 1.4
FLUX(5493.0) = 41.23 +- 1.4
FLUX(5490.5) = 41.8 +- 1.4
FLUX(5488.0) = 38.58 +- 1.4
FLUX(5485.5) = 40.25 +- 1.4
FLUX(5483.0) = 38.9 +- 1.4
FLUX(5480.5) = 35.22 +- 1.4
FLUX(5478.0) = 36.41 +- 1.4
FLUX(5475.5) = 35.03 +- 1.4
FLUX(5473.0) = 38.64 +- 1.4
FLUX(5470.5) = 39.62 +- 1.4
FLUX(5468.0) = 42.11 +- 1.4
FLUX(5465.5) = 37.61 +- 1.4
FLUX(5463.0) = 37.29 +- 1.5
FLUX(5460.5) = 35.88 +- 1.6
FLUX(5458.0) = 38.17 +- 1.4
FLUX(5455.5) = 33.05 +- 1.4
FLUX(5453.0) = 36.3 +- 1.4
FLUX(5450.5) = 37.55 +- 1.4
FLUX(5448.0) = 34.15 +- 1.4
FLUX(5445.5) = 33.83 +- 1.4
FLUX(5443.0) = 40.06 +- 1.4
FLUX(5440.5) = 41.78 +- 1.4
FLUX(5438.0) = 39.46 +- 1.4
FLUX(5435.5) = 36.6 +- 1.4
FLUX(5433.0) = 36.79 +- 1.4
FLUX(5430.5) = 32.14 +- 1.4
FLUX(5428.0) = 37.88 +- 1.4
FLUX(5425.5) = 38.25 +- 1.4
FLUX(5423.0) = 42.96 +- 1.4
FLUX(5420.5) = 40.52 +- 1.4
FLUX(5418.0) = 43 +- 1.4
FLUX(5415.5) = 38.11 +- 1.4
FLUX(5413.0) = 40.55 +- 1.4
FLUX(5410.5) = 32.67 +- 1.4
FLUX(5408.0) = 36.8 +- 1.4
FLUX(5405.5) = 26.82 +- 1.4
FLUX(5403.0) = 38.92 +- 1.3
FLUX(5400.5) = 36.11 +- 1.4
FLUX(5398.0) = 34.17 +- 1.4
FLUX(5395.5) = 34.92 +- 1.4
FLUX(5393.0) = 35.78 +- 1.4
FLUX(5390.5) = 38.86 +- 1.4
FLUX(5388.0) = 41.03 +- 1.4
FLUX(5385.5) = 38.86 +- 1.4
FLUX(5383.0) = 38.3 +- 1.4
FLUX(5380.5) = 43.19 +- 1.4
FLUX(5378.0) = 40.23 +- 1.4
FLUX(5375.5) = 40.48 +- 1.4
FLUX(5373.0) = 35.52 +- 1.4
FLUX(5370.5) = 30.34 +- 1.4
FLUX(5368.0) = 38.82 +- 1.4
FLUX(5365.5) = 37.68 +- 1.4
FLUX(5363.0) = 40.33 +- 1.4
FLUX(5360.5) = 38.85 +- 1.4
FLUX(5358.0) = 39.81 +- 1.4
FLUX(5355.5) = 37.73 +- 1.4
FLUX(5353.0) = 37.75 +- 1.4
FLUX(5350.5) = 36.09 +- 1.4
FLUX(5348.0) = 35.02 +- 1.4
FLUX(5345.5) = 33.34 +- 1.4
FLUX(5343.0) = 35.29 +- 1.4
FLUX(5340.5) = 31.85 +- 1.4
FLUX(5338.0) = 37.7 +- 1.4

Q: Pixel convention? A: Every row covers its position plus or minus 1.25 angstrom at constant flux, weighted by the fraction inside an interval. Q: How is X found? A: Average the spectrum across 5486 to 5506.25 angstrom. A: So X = 38.9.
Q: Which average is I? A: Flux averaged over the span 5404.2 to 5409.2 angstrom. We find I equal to 31.8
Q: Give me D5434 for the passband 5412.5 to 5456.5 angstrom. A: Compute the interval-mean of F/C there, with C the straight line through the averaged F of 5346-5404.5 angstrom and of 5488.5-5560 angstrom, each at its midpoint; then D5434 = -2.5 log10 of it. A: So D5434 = 0.03 mag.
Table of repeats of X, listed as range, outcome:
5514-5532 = 40.5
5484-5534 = 39.3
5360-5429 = 37.8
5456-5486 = 37.7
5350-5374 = 37.3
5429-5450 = 36.9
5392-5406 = 34.8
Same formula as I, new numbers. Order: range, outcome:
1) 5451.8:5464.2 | 36.1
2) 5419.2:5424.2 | 41.7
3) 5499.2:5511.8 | 37.5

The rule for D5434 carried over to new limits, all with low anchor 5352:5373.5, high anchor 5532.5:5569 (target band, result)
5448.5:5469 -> 0.08 mag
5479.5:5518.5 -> 0.07 mag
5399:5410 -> 0.12 mag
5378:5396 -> -0.02 mag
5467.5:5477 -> 0.05 mag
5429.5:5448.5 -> 0.07 mag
